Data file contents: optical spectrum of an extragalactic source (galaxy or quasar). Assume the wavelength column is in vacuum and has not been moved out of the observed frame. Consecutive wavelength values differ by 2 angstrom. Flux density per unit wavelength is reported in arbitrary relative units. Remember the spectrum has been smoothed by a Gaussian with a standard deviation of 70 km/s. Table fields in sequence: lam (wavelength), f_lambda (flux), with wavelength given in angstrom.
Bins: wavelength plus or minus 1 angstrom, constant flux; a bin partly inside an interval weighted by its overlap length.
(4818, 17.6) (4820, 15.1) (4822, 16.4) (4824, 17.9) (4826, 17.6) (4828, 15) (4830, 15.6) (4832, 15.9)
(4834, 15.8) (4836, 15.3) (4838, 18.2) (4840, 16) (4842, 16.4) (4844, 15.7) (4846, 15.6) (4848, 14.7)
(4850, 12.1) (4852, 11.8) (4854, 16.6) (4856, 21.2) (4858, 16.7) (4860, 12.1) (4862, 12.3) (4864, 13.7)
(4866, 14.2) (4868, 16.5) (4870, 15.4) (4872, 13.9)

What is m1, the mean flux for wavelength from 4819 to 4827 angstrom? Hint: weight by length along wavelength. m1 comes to 16.8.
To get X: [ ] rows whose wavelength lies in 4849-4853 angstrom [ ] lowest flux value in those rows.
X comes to 11.8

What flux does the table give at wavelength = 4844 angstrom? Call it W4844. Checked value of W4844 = 15.7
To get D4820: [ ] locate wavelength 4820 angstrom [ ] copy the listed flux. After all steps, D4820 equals 15.1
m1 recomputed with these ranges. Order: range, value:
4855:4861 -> 16.7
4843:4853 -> 14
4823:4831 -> 16.5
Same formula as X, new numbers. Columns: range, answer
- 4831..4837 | 15.3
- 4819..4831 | 15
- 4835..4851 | 12.1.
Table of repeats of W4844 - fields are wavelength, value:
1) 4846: 15.6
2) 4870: 15.4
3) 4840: 16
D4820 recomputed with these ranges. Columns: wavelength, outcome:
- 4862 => 12.3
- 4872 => 13.9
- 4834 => 15.8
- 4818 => 17.6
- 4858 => 16.7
